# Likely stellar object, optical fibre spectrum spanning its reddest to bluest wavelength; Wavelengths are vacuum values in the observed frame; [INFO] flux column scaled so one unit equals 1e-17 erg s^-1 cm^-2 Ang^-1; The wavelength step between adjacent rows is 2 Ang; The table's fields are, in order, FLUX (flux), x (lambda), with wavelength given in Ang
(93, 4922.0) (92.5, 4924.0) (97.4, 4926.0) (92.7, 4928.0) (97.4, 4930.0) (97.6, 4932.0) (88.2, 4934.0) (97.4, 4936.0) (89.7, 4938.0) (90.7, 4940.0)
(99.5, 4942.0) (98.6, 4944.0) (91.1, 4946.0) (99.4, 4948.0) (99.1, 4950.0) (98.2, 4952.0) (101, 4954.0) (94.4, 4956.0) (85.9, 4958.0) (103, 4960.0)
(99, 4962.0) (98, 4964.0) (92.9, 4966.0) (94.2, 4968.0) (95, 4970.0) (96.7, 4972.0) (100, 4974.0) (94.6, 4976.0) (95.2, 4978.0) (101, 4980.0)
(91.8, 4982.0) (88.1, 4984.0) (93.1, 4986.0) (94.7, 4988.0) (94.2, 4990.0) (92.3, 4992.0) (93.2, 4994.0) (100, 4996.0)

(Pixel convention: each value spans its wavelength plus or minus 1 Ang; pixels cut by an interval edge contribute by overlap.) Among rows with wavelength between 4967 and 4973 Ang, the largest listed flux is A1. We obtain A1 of 96.7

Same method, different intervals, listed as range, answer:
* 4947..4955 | 101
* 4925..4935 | 97.6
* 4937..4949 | 99.5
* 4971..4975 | 100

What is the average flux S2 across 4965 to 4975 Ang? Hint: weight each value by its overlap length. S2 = 95.8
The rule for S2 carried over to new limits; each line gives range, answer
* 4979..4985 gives 93.6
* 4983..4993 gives 92.5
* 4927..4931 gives 95.1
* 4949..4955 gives 99.4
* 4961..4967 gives 96.6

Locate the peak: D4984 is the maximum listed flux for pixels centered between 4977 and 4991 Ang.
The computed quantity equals 101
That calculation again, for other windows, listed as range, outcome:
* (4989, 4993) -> 94.2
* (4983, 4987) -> 93.1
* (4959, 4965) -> 103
